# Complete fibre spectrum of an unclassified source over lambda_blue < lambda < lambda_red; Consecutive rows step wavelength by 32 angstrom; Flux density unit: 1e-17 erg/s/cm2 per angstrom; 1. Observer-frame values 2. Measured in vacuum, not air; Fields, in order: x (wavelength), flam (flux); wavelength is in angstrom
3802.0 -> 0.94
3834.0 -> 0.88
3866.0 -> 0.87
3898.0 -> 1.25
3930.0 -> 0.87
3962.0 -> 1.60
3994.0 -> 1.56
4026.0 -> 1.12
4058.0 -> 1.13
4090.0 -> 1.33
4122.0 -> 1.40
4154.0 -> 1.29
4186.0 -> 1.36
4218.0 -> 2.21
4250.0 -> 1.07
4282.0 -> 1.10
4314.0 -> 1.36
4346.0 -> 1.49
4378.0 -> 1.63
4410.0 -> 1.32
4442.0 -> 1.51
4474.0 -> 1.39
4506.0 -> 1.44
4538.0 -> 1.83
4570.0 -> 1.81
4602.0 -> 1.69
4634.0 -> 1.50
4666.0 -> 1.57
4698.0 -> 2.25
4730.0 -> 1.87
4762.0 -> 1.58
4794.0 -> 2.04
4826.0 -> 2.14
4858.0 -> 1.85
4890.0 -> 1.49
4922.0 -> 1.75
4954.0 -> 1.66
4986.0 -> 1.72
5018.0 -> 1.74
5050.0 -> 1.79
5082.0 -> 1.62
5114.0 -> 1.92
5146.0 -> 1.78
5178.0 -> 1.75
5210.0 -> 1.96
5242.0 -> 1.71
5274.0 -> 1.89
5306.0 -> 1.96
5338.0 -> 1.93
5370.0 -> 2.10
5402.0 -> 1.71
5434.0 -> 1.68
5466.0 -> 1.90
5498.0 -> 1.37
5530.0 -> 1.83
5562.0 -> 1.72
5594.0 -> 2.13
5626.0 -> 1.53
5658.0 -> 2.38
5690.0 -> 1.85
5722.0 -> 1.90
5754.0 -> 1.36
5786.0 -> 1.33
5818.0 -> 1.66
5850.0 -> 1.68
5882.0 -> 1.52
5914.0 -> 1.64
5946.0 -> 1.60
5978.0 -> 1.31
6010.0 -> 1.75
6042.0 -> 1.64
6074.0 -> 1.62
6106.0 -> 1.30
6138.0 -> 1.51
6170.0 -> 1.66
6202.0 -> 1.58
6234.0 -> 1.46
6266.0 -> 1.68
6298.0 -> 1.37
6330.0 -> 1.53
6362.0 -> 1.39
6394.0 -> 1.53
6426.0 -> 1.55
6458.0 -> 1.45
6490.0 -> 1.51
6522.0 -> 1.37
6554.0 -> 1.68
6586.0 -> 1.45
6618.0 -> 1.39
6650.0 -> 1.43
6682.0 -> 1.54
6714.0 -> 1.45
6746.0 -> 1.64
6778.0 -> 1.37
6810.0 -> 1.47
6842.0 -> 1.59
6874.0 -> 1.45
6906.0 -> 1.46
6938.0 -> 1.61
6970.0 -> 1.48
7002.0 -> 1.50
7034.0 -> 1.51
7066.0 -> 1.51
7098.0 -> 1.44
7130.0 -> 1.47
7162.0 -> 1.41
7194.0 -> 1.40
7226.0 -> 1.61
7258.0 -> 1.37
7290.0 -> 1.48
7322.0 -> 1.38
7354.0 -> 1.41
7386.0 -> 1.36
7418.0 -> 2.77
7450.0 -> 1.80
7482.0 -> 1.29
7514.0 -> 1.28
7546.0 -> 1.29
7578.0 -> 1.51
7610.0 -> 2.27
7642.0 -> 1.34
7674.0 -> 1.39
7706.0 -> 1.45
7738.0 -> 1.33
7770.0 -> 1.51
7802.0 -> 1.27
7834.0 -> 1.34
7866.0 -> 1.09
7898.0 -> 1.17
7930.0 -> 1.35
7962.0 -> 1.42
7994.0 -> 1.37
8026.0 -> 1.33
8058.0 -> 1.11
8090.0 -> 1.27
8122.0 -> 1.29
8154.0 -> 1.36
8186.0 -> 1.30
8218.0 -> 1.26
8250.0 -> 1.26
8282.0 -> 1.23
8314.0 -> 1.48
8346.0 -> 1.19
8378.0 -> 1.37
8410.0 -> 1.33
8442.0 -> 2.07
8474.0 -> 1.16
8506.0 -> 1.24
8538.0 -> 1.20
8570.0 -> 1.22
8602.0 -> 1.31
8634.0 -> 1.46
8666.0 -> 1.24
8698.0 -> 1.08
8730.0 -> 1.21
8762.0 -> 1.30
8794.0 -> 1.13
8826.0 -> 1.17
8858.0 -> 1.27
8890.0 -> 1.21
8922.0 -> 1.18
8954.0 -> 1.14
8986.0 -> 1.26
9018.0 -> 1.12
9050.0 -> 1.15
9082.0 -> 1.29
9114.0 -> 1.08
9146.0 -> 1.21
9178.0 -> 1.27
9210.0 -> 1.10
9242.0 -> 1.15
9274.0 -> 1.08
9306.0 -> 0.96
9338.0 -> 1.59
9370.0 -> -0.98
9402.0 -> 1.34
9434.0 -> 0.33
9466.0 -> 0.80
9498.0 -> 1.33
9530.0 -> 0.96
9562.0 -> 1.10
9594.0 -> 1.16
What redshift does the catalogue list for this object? 0.131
